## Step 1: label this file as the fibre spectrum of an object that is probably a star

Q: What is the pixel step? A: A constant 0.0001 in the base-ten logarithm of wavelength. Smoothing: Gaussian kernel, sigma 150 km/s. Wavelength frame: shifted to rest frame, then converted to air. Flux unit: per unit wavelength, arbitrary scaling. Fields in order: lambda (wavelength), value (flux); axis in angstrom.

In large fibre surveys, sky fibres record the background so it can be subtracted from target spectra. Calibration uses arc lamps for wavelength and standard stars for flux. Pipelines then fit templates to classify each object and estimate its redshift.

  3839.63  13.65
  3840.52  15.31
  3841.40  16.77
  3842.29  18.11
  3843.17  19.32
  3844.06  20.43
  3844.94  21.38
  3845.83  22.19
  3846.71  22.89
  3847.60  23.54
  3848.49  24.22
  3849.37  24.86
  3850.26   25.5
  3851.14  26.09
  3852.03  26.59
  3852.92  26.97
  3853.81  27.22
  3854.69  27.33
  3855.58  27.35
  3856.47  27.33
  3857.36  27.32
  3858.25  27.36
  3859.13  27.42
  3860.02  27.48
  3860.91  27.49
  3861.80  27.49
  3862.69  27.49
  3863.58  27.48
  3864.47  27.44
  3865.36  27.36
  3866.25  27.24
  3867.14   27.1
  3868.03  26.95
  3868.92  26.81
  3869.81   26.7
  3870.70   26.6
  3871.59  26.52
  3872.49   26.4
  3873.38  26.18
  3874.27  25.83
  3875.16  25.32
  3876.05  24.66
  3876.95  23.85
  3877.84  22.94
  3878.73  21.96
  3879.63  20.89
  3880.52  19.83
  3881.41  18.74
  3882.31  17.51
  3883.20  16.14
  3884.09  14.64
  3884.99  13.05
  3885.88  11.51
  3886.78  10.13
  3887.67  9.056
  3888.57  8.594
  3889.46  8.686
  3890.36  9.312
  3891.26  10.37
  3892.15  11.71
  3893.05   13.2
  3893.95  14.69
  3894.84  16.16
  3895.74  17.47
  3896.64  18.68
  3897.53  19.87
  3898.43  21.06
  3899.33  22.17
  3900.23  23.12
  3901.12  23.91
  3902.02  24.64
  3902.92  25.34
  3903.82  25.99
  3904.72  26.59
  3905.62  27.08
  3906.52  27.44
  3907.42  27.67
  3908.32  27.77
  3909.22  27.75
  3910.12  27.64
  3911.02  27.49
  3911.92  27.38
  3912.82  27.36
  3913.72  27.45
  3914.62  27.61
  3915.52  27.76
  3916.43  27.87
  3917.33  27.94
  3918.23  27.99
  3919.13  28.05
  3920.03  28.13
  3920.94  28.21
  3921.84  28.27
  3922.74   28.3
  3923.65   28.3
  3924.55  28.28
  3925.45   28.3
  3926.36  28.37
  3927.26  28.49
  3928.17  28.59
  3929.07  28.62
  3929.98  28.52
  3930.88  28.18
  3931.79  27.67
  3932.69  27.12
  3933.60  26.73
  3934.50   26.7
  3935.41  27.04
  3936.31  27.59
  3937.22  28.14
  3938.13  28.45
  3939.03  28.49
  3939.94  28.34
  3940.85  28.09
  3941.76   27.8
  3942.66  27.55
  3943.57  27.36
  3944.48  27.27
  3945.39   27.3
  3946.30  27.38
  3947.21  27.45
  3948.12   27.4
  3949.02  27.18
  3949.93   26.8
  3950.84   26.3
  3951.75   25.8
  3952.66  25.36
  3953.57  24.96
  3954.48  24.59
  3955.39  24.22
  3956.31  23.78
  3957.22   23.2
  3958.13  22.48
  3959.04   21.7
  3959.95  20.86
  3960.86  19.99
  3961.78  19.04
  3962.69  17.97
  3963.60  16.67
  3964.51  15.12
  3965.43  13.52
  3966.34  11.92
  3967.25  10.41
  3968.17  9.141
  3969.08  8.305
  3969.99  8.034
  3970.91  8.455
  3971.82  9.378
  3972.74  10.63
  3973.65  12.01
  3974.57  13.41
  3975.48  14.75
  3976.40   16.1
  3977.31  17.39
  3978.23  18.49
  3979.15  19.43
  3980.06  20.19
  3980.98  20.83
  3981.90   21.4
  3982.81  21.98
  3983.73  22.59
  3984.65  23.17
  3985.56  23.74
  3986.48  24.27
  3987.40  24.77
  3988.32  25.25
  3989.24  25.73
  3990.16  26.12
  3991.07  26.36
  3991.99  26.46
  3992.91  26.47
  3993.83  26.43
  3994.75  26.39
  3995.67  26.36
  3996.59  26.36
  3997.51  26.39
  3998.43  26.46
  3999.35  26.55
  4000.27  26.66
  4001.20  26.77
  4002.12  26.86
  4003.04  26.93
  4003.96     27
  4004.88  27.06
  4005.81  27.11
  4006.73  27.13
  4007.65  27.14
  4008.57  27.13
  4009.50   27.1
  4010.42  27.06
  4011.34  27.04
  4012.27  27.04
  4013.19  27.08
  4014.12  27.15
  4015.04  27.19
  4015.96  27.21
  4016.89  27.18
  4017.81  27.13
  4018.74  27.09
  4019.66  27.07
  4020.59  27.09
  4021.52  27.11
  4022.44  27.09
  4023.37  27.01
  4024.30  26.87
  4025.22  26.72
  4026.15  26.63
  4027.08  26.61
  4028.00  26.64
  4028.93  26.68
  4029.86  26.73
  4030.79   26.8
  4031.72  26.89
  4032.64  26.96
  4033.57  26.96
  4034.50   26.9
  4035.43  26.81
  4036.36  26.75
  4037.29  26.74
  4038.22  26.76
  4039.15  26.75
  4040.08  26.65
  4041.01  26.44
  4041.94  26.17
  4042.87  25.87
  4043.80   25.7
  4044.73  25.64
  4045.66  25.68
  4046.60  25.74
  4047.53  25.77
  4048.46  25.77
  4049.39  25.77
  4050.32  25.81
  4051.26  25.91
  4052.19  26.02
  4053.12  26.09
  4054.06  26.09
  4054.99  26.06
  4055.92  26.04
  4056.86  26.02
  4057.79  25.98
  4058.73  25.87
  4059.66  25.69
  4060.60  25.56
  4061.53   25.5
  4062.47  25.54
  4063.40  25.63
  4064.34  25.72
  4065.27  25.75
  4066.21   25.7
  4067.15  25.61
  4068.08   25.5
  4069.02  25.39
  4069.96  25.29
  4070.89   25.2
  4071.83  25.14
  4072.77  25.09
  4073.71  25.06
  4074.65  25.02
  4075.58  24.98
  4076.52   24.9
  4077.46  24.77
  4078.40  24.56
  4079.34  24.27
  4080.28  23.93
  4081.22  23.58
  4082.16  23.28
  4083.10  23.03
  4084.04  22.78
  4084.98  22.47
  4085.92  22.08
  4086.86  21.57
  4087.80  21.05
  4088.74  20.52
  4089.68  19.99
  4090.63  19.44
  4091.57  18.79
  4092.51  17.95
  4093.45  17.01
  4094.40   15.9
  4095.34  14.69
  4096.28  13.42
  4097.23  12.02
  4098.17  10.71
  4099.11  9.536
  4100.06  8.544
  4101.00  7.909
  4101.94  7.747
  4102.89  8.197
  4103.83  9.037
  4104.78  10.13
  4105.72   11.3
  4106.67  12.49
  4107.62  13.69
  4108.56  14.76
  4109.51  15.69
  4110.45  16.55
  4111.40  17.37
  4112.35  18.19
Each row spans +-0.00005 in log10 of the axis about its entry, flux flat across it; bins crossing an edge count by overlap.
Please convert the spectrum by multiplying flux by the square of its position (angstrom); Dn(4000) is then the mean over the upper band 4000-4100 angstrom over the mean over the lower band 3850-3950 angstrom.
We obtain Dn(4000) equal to 1.08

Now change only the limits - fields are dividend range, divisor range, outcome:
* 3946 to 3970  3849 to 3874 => 0.80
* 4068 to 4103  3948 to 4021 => 0.92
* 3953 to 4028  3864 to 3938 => 1.00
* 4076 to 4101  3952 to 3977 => 1.22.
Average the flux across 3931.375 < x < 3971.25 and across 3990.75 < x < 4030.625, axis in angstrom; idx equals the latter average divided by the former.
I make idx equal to 1.2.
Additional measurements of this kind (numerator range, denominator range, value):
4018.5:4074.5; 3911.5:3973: 1.09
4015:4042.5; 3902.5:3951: 0.97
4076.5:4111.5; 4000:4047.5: 0.63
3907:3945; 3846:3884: 1.11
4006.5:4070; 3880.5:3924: 1.22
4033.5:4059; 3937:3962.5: 1.03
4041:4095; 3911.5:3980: 1.04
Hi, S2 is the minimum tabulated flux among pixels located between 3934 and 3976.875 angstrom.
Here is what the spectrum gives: 8.034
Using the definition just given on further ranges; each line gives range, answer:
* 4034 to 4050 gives 25.64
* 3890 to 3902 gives 9.312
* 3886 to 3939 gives 8.594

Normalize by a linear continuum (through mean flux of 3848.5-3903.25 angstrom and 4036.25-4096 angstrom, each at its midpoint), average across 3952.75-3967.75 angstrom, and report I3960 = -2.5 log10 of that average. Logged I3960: 0.18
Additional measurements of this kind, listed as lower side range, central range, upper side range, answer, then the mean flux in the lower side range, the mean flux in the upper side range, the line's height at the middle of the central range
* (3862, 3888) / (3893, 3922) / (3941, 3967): -0.10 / 22.4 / 23.2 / 22.7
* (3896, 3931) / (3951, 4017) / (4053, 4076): 0.19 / 26.7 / 25.6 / 26.2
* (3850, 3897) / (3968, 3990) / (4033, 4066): 0.35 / 21.7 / 26.1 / 24.3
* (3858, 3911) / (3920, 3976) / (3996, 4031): 0.06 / 21.9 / 26.9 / 24.4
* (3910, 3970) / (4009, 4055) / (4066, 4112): -0.25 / 24.9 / 18.8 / 21.1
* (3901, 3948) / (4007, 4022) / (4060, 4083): -0.05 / 27.6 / 25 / 26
